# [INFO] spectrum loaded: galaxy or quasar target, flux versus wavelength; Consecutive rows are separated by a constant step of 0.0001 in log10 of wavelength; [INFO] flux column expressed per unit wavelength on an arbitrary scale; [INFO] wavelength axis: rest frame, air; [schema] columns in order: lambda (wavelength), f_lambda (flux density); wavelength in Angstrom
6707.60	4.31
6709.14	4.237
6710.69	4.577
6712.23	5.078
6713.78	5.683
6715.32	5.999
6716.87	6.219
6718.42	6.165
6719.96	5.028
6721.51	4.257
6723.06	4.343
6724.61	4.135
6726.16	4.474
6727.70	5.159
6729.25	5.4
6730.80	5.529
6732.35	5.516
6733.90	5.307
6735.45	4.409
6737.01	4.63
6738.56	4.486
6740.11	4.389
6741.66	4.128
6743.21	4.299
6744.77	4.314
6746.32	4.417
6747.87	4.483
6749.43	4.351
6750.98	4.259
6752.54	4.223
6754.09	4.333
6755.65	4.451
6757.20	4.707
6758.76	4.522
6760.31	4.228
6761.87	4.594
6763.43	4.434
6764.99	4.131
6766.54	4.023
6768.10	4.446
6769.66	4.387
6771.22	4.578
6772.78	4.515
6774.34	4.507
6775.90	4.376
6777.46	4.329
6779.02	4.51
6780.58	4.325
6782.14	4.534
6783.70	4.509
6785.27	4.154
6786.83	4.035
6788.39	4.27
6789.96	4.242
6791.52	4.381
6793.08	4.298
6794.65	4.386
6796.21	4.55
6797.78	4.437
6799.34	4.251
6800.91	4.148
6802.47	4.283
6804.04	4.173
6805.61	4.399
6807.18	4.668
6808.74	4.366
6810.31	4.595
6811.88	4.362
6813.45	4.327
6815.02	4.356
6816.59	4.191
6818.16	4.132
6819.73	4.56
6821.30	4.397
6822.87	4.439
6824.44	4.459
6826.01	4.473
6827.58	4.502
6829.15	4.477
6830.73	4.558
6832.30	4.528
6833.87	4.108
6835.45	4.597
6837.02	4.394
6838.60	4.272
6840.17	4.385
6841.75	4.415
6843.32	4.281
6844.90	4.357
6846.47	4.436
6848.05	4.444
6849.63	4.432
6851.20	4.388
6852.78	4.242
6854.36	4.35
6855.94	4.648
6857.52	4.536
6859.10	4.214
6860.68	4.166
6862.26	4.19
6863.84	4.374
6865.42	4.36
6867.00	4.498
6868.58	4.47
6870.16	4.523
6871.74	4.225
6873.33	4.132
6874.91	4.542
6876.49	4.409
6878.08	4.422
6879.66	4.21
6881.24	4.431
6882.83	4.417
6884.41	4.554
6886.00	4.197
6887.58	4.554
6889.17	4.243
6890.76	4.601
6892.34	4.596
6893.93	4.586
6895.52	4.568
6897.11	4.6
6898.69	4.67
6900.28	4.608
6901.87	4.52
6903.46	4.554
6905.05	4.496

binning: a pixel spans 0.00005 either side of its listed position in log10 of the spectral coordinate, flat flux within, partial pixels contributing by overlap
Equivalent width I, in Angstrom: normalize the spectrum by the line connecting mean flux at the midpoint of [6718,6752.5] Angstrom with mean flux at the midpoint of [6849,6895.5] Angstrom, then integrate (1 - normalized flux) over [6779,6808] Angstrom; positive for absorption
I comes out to 1.4 Angstrom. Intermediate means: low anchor 4.68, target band 4.34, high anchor 4.4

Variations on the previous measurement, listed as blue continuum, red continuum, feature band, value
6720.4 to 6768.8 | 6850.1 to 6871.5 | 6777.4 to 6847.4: 1.1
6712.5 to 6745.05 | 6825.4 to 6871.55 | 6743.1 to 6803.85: 4.9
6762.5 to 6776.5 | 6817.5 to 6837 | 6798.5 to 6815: 0.2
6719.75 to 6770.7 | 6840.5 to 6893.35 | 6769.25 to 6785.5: 0.2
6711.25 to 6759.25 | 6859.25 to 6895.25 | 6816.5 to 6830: 0.4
